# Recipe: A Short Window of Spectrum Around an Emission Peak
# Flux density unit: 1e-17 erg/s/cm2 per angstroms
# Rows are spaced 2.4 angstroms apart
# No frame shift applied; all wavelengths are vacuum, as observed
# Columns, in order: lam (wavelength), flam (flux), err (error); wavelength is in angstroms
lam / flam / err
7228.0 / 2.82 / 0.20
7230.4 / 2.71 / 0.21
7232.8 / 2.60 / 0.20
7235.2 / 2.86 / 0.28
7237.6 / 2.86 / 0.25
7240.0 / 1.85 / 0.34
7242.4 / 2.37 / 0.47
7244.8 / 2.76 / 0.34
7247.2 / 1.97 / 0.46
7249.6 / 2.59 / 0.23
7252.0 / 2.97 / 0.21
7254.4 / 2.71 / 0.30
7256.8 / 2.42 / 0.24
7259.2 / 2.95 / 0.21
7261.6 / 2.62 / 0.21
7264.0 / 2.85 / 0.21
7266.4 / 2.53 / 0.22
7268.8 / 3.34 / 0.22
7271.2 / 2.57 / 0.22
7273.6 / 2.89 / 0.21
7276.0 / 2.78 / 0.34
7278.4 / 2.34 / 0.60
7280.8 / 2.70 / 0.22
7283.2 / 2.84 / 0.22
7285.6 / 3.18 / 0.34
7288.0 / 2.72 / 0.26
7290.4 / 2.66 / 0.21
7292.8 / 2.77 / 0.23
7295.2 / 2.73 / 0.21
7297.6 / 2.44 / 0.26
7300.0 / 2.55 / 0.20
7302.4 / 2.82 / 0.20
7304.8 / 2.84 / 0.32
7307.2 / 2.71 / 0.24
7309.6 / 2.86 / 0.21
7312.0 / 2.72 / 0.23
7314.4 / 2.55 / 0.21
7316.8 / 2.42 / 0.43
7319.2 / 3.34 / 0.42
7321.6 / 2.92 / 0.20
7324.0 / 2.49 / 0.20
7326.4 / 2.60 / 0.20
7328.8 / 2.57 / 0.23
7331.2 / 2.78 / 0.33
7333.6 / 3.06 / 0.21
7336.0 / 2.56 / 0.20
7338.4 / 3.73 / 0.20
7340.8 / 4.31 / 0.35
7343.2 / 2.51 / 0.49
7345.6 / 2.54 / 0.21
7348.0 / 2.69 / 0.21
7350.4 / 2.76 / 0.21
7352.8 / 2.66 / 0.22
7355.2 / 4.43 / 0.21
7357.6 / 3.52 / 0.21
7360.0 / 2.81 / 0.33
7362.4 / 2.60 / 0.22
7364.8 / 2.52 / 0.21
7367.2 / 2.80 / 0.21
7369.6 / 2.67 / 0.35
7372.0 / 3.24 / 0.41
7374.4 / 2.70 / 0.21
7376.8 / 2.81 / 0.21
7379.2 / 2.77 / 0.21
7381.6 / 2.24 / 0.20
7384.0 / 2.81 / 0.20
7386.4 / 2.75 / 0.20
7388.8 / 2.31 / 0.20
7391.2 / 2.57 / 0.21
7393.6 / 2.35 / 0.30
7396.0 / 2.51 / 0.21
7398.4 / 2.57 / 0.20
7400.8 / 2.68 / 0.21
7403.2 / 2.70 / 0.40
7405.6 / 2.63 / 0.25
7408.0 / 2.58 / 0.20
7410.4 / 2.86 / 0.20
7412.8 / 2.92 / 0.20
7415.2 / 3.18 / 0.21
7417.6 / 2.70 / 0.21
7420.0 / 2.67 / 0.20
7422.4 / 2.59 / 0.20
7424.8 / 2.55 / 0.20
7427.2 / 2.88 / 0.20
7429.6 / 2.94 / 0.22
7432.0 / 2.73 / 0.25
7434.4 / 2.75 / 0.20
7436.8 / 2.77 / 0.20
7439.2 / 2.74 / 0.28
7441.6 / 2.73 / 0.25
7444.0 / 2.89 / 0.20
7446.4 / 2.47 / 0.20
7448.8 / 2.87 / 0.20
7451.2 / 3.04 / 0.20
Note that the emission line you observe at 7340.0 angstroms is [S II] 6716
